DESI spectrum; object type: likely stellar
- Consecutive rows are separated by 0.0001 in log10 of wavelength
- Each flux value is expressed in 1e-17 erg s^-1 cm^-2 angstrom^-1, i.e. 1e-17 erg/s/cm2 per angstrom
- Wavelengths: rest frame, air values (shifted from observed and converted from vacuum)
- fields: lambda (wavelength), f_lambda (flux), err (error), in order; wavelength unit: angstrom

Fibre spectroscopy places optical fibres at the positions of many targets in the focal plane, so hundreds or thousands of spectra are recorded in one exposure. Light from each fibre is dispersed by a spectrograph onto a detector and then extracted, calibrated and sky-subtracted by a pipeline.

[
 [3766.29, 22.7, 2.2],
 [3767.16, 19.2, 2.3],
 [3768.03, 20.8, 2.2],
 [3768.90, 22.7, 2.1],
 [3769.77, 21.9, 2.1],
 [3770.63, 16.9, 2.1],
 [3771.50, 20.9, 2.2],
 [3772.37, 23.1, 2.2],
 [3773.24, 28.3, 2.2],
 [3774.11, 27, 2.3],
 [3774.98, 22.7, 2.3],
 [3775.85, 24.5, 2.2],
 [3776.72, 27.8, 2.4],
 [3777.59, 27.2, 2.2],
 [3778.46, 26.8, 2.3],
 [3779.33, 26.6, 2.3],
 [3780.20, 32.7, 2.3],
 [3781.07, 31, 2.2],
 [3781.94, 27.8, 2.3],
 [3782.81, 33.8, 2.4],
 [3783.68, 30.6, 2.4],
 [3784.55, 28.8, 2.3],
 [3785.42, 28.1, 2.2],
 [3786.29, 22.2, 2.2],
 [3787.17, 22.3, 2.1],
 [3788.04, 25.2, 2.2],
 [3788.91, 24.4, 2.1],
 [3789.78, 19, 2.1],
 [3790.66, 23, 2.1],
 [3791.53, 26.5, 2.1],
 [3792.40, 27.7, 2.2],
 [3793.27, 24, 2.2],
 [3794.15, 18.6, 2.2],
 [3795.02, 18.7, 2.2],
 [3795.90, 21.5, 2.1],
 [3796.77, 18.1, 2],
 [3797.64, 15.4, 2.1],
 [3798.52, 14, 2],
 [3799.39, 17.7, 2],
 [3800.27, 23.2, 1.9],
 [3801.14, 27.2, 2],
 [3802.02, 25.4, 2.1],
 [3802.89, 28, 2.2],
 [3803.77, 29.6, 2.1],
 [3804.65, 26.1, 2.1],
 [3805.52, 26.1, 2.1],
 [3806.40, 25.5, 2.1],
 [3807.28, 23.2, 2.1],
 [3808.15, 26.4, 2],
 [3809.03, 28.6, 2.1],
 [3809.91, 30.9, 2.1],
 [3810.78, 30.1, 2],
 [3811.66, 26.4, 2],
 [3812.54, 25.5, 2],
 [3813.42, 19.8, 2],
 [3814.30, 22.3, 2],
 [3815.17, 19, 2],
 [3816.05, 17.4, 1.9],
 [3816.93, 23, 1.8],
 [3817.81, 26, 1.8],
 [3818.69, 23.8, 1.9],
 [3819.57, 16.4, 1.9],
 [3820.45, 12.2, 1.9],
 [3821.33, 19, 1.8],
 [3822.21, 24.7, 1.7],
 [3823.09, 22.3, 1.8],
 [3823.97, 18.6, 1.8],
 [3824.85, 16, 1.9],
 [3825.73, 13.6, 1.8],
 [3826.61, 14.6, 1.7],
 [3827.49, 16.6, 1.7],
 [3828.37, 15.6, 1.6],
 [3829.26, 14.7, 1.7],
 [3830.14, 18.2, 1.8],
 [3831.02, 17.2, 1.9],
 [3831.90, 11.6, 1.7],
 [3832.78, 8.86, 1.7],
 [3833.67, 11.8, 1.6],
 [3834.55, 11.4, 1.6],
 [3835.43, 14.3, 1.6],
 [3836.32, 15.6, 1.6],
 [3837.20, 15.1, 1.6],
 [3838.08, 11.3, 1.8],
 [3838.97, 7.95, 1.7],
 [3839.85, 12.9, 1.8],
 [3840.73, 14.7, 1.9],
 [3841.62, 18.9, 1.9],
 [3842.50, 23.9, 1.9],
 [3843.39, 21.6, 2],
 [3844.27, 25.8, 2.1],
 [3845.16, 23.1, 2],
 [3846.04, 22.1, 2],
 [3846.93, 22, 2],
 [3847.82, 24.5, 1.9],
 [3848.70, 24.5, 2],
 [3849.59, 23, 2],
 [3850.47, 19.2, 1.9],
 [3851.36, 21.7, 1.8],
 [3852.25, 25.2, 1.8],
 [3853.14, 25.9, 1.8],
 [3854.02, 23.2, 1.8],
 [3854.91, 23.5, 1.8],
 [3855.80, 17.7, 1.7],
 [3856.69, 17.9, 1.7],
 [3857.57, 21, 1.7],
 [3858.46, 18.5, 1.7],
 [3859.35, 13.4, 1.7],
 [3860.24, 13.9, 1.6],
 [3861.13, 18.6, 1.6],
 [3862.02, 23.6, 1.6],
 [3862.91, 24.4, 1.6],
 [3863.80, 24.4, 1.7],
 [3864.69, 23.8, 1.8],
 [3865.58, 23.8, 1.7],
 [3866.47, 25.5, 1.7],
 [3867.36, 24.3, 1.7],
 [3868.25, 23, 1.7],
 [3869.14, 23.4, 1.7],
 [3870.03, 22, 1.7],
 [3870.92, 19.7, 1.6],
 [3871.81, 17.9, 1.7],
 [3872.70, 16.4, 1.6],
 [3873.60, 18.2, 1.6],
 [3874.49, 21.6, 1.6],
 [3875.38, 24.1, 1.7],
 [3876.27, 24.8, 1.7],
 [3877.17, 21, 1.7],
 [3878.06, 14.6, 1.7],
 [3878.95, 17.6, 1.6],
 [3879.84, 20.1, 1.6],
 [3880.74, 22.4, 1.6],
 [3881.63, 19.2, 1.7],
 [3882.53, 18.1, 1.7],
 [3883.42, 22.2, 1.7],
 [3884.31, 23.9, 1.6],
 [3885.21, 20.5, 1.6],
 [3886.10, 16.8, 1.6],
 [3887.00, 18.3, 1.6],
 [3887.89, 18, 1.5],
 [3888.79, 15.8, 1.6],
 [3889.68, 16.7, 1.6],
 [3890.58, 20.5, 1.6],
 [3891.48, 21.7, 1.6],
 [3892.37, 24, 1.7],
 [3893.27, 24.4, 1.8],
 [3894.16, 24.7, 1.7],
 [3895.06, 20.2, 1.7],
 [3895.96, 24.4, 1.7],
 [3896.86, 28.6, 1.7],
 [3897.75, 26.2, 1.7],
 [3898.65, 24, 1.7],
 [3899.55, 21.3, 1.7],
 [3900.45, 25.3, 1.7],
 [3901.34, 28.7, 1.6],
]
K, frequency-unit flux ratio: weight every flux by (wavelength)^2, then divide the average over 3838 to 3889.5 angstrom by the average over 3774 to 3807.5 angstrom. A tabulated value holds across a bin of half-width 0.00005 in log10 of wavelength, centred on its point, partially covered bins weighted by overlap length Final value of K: 0.86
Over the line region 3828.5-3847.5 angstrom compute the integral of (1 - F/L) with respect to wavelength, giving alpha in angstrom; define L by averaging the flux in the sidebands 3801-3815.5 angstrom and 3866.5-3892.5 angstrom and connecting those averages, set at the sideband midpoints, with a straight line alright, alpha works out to 5.7 angstrom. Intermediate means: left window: 25.9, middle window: 16.4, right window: 20.3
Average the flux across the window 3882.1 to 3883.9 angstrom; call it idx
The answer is 20.3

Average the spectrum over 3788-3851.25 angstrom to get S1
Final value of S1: 20.4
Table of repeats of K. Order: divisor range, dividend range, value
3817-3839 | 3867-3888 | 1.29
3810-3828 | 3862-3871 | 1.18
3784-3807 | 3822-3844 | 0.68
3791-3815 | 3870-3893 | 0.86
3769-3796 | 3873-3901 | 0.89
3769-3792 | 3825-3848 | 0.66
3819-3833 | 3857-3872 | 1.32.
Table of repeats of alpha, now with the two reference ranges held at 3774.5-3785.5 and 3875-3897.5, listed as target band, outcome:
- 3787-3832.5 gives 8.4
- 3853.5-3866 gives 1.2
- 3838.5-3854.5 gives 1.7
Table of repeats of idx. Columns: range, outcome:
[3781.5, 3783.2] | 30.8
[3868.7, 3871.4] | 21.7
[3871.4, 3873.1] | 17.2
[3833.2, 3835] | 11.6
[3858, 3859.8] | 15.9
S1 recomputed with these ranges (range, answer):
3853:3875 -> 21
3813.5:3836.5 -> 17.2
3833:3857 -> 19.1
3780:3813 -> 25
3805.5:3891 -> 20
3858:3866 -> 20.5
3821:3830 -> 17.6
